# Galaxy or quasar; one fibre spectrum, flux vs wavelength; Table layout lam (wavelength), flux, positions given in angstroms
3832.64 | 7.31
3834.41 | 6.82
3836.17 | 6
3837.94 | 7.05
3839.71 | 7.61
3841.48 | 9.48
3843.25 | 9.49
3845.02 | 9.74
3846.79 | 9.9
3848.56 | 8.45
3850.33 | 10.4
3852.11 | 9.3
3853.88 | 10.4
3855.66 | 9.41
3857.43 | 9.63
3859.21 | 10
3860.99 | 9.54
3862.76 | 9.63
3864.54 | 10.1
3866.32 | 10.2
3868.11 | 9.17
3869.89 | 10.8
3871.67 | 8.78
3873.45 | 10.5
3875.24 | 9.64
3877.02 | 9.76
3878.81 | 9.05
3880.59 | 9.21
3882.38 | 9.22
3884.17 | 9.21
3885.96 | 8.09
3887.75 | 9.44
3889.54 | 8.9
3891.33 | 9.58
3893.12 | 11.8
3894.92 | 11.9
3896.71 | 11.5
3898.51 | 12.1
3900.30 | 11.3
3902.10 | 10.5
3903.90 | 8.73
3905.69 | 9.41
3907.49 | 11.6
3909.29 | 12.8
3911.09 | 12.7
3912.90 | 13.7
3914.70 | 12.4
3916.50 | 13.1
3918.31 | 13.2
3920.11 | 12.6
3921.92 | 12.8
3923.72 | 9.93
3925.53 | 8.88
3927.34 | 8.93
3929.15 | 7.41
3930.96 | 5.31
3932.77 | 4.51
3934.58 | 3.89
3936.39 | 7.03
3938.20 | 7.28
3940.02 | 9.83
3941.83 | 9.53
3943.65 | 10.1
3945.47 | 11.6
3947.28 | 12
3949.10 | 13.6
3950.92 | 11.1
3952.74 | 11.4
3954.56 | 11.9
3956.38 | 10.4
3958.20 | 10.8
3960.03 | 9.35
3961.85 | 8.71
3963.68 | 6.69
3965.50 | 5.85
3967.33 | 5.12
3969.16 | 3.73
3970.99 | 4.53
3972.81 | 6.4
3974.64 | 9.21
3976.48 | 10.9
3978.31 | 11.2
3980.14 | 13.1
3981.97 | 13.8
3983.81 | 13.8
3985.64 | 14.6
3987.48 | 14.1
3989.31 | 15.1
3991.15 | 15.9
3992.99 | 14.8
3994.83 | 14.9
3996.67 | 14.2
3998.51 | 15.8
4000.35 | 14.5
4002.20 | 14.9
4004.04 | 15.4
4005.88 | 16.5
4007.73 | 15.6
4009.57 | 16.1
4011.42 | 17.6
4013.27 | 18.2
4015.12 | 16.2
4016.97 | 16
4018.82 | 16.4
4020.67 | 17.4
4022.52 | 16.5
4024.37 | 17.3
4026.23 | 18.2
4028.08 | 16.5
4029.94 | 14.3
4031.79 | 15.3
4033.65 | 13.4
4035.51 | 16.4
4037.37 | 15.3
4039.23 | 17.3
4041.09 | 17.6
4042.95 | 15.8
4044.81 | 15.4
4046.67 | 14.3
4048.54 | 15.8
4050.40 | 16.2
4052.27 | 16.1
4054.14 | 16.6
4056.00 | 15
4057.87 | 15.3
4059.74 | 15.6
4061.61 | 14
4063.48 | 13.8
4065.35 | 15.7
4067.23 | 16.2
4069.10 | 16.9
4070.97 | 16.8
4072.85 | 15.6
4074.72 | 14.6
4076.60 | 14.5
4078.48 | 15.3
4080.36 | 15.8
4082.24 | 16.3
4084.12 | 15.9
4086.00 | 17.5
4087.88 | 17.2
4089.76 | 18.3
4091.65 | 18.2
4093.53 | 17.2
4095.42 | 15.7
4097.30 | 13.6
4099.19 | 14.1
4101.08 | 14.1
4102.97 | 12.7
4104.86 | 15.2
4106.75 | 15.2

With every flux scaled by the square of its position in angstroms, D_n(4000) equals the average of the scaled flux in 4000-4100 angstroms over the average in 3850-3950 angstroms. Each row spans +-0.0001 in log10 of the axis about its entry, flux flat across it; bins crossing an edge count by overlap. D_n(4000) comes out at 1.72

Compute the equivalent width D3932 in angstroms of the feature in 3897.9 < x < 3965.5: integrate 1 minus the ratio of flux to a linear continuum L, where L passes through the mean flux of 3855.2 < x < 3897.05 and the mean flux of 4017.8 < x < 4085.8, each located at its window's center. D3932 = 8.6 angstroms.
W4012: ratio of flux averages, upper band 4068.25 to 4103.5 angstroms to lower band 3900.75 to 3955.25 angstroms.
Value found 1.54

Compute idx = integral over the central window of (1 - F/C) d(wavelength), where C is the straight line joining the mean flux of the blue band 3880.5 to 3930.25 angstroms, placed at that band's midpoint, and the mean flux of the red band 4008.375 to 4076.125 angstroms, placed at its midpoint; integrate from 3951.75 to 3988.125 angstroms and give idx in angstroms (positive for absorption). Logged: 9.6 angstroms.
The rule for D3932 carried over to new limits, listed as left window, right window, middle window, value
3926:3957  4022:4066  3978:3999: -3.7 angstroms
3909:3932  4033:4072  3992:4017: -3.2 angstroms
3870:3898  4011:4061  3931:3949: 5.5 angstroms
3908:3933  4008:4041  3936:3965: 5.4 angstroms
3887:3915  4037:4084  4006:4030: -3.7 angstroms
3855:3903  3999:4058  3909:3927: -0.9 angstroms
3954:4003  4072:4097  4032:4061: -2.5 angstroms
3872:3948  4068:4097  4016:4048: -3.6 angstroms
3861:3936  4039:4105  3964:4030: -1.5 angstroms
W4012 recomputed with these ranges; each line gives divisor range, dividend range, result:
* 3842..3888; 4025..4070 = 1.64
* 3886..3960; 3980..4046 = 1.52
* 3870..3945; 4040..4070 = 1.58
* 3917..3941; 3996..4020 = 1.85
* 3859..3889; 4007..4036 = 1.71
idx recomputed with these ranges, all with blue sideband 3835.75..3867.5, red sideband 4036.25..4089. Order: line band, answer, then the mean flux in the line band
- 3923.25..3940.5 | 6.72 angstroms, 7.17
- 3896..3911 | -0.26 angstroms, 11.1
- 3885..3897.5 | 0.44 angstroms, 10.2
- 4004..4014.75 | -1.88 angstroms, 16.6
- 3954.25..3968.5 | 4.81 angstroms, 8.37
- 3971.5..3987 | 2.05 angstroms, 11.5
